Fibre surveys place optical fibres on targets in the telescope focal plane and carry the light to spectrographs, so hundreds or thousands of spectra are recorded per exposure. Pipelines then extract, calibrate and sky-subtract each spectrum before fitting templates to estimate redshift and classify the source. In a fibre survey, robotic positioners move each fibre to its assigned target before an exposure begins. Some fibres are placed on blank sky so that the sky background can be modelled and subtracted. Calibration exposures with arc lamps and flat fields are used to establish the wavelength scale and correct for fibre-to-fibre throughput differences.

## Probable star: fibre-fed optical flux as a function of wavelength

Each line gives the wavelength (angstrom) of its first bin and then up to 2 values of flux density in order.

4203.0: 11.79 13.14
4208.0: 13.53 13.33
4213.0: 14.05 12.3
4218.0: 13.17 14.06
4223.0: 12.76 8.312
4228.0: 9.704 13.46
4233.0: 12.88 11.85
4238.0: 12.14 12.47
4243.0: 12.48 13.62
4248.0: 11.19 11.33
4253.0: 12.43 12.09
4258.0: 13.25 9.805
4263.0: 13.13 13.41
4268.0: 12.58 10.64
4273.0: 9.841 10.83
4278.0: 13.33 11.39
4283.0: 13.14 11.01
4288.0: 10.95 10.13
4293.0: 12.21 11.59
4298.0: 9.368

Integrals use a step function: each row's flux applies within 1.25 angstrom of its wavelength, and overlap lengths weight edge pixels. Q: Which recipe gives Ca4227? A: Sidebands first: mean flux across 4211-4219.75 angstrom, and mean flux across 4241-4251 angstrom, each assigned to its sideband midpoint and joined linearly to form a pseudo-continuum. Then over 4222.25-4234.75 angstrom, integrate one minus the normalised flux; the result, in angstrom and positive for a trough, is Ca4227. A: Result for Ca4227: 1.4 angstrom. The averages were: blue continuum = 13.2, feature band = 11.4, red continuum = 12.2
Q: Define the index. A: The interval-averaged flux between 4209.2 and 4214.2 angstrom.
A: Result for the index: 13.7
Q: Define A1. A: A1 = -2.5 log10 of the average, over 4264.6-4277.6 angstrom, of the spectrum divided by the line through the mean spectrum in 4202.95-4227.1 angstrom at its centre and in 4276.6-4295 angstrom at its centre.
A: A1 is 0.04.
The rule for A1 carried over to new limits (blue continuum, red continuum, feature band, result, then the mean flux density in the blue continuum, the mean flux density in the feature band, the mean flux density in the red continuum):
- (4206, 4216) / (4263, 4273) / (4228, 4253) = 0.04 mag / 13.4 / 12.2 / 12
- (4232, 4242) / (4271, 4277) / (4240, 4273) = -0.07 mag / 12.3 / 12.1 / 10.5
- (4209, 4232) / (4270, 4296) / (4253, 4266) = -0.05 mag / 12.4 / 12.3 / 11.4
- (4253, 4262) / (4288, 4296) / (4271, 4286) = -0.01 mag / 11.9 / 11.6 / 11.2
